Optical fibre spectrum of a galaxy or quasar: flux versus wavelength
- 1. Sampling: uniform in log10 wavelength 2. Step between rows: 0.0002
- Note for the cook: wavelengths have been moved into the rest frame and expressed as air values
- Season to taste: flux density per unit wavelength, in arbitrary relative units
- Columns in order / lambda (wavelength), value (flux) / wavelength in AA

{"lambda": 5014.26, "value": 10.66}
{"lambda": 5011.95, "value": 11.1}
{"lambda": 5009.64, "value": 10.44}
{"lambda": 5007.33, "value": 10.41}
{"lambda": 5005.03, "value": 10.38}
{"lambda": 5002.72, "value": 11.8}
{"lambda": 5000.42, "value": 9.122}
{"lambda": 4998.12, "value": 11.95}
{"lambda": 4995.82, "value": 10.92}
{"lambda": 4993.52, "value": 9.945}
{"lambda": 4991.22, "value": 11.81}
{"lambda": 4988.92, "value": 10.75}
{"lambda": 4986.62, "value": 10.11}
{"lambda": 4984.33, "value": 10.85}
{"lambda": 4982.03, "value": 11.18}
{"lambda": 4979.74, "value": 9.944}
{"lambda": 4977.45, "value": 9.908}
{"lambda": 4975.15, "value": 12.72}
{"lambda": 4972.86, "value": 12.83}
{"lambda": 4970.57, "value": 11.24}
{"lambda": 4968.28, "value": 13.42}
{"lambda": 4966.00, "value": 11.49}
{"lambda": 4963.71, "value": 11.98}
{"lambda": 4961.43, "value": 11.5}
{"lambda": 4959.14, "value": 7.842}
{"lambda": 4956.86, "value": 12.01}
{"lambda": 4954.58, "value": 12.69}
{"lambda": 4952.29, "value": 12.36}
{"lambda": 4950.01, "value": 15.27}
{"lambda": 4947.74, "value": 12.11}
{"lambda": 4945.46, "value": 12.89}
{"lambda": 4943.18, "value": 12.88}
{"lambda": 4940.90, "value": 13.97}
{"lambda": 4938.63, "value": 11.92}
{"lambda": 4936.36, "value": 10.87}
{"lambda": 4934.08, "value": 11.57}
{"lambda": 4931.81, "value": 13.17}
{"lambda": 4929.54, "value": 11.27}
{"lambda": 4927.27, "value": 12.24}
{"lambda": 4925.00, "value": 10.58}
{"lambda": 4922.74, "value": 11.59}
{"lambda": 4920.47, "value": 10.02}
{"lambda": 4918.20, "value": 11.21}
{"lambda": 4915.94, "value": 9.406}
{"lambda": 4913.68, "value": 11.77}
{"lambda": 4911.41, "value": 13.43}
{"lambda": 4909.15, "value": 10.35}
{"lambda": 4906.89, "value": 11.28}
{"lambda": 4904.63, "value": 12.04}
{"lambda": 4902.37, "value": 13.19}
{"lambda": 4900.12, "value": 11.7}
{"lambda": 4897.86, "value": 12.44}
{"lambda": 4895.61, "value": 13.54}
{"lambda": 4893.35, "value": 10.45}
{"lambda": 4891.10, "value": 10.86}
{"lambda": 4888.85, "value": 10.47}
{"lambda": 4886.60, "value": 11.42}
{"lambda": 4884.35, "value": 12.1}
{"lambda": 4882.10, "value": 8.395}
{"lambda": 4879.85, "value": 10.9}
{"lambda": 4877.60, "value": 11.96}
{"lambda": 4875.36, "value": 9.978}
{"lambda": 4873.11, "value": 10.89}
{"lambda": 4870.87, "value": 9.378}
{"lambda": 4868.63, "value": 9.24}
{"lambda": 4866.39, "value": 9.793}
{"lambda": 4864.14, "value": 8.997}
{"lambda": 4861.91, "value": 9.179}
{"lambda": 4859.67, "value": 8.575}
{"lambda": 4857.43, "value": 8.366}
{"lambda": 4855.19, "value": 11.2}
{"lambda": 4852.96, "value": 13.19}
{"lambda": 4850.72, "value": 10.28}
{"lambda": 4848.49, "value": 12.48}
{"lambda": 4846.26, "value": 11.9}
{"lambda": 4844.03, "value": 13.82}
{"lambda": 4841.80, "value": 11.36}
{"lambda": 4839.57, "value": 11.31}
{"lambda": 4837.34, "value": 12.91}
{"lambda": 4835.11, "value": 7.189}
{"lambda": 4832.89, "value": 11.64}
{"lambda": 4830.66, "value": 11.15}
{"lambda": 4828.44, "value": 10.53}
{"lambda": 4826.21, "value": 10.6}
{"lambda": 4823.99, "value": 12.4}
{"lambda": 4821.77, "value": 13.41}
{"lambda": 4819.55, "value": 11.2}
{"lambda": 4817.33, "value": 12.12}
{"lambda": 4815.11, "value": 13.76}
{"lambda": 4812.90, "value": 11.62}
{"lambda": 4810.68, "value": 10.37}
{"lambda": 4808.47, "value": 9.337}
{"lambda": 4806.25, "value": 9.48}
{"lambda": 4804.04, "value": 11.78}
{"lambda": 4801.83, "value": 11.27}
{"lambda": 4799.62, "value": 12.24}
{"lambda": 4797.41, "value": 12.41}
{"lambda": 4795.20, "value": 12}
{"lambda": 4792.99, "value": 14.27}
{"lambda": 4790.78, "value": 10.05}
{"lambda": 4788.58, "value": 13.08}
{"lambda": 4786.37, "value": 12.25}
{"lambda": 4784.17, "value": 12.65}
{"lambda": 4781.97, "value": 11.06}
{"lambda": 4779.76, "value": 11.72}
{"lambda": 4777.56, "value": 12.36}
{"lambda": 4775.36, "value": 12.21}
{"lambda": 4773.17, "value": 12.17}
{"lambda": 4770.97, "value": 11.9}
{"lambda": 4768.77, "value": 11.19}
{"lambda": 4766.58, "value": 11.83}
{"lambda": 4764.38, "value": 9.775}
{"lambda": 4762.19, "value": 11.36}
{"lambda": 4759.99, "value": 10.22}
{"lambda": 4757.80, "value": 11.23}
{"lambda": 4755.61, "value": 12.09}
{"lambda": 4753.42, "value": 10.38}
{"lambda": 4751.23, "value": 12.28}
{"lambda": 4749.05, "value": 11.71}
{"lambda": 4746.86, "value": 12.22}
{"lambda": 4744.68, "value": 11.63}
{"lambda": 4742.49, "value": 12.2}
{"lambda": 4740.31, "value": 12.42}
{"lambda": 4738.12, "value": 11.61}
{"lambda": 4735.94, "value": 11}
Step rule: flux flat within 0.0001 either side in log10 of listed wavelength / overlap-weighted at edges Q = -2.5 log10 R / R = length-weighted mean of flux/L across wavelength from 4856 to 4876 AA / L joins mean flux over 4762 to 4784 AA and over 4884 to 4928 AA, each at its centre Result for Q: 0.22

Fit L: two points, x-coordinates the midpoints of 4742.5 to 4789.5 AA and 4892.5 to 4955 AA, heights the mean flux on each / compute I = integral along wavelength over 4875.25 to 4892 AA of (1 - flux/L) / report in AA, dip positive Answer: 1.6 AA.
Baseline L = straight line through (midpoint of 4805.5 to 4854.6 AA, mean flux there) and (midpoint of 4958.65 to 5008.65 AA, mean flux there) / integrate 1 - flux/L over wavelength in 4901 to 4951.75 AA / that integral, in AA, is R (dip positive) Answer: -3.45 AA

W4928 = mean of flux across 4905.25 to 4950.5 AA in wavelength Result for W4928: 11.8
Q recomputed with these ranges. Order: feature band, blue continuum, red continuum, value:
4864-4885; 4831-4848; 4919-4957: 0.155 mag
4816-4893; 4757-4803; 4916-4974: 0.093 mag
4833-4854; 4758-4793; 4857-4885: -0.124 mag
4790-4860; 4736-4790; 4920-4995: 0.026 mag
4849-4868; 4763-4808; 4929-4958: 0.208 mag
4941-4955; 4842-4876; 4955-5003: -0.194 mag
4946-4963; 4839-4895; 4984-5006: -0.121 mag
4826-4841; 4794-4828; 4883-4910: 0.080 mag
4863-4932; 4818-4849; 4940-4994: 0.055 mag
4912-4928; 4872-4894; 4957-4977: 0.009 mag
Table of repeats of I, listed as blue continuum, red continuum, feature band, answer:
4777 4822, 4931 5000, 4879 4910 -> 0.9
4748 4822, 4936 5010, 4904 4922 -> 0.6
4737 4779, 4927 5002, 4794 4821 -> 0.3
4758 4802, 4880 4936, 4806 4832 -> 0.6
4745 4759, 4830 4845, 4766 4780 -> -0.4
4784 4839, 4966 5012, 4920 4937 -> -0.4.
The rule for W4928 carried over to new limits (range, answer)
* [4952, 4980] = 11.6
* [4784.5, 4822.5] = 11.8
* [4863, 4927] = 11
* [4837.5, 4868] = 10.8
